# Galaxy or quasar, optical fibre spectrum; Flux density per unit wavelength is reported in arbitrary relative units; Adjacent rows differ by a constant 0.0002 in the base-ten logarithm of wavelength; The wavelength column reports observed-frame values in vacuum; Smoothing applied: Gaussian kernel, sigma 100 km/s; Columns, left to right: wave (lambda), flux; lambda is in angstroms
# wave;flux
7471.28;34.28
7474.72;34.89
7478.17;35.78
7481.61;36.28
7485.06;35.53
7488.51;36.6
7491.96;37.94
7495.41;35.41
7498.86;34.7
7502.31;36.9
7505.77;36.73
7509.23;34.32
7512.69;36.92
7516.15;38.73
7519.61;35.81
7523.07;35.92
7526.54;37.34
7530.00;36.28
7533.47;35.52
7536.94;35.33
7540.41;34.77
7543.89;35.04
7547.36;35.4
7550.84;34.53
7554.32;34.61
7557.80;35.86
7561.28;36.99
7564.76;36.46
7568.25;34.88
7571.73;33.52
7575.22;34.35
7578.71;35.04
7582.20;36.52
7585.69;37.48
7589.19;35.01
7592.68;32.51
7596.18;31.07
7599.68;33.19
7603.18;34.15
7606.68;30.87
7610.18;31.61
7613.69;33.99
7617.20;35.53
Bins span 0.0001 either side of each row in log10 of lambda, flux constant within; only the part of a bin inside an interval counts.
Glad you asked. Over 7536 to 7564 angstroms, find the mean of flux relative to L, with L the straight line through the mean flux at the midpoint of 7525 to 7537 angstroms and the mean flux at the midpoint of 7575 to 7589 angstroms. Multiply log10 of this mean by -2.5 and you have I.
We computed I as 0.023 mag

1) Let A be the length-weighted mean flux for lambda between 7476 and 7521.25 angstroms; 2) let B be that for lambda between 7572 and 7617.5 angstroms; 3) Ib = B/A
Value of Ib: 0.9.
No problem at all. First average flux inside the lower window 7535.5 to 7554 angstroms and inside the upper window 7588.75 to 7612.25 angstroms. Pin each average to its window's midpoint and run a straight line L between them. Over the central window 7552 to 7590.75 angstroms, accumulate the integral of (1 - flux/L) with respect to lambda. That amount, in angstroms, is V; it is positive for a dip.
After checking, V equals -2.0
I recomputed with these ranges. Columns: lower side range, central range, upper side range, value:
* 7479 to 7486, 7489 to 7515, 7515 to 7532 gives 0.00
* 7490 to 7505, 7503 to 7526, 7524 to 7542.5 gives -0.01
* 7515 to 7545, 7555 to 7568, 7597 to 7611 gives -0.05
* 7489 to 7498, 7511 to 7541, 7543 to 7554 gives -0.02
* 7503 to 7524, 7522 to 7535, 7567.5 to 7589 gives 0.00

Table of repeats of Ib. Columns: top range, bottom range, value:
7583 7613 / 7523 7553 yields 0.94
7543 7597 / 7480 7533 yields 0.96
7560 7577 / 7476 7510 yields 0.98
